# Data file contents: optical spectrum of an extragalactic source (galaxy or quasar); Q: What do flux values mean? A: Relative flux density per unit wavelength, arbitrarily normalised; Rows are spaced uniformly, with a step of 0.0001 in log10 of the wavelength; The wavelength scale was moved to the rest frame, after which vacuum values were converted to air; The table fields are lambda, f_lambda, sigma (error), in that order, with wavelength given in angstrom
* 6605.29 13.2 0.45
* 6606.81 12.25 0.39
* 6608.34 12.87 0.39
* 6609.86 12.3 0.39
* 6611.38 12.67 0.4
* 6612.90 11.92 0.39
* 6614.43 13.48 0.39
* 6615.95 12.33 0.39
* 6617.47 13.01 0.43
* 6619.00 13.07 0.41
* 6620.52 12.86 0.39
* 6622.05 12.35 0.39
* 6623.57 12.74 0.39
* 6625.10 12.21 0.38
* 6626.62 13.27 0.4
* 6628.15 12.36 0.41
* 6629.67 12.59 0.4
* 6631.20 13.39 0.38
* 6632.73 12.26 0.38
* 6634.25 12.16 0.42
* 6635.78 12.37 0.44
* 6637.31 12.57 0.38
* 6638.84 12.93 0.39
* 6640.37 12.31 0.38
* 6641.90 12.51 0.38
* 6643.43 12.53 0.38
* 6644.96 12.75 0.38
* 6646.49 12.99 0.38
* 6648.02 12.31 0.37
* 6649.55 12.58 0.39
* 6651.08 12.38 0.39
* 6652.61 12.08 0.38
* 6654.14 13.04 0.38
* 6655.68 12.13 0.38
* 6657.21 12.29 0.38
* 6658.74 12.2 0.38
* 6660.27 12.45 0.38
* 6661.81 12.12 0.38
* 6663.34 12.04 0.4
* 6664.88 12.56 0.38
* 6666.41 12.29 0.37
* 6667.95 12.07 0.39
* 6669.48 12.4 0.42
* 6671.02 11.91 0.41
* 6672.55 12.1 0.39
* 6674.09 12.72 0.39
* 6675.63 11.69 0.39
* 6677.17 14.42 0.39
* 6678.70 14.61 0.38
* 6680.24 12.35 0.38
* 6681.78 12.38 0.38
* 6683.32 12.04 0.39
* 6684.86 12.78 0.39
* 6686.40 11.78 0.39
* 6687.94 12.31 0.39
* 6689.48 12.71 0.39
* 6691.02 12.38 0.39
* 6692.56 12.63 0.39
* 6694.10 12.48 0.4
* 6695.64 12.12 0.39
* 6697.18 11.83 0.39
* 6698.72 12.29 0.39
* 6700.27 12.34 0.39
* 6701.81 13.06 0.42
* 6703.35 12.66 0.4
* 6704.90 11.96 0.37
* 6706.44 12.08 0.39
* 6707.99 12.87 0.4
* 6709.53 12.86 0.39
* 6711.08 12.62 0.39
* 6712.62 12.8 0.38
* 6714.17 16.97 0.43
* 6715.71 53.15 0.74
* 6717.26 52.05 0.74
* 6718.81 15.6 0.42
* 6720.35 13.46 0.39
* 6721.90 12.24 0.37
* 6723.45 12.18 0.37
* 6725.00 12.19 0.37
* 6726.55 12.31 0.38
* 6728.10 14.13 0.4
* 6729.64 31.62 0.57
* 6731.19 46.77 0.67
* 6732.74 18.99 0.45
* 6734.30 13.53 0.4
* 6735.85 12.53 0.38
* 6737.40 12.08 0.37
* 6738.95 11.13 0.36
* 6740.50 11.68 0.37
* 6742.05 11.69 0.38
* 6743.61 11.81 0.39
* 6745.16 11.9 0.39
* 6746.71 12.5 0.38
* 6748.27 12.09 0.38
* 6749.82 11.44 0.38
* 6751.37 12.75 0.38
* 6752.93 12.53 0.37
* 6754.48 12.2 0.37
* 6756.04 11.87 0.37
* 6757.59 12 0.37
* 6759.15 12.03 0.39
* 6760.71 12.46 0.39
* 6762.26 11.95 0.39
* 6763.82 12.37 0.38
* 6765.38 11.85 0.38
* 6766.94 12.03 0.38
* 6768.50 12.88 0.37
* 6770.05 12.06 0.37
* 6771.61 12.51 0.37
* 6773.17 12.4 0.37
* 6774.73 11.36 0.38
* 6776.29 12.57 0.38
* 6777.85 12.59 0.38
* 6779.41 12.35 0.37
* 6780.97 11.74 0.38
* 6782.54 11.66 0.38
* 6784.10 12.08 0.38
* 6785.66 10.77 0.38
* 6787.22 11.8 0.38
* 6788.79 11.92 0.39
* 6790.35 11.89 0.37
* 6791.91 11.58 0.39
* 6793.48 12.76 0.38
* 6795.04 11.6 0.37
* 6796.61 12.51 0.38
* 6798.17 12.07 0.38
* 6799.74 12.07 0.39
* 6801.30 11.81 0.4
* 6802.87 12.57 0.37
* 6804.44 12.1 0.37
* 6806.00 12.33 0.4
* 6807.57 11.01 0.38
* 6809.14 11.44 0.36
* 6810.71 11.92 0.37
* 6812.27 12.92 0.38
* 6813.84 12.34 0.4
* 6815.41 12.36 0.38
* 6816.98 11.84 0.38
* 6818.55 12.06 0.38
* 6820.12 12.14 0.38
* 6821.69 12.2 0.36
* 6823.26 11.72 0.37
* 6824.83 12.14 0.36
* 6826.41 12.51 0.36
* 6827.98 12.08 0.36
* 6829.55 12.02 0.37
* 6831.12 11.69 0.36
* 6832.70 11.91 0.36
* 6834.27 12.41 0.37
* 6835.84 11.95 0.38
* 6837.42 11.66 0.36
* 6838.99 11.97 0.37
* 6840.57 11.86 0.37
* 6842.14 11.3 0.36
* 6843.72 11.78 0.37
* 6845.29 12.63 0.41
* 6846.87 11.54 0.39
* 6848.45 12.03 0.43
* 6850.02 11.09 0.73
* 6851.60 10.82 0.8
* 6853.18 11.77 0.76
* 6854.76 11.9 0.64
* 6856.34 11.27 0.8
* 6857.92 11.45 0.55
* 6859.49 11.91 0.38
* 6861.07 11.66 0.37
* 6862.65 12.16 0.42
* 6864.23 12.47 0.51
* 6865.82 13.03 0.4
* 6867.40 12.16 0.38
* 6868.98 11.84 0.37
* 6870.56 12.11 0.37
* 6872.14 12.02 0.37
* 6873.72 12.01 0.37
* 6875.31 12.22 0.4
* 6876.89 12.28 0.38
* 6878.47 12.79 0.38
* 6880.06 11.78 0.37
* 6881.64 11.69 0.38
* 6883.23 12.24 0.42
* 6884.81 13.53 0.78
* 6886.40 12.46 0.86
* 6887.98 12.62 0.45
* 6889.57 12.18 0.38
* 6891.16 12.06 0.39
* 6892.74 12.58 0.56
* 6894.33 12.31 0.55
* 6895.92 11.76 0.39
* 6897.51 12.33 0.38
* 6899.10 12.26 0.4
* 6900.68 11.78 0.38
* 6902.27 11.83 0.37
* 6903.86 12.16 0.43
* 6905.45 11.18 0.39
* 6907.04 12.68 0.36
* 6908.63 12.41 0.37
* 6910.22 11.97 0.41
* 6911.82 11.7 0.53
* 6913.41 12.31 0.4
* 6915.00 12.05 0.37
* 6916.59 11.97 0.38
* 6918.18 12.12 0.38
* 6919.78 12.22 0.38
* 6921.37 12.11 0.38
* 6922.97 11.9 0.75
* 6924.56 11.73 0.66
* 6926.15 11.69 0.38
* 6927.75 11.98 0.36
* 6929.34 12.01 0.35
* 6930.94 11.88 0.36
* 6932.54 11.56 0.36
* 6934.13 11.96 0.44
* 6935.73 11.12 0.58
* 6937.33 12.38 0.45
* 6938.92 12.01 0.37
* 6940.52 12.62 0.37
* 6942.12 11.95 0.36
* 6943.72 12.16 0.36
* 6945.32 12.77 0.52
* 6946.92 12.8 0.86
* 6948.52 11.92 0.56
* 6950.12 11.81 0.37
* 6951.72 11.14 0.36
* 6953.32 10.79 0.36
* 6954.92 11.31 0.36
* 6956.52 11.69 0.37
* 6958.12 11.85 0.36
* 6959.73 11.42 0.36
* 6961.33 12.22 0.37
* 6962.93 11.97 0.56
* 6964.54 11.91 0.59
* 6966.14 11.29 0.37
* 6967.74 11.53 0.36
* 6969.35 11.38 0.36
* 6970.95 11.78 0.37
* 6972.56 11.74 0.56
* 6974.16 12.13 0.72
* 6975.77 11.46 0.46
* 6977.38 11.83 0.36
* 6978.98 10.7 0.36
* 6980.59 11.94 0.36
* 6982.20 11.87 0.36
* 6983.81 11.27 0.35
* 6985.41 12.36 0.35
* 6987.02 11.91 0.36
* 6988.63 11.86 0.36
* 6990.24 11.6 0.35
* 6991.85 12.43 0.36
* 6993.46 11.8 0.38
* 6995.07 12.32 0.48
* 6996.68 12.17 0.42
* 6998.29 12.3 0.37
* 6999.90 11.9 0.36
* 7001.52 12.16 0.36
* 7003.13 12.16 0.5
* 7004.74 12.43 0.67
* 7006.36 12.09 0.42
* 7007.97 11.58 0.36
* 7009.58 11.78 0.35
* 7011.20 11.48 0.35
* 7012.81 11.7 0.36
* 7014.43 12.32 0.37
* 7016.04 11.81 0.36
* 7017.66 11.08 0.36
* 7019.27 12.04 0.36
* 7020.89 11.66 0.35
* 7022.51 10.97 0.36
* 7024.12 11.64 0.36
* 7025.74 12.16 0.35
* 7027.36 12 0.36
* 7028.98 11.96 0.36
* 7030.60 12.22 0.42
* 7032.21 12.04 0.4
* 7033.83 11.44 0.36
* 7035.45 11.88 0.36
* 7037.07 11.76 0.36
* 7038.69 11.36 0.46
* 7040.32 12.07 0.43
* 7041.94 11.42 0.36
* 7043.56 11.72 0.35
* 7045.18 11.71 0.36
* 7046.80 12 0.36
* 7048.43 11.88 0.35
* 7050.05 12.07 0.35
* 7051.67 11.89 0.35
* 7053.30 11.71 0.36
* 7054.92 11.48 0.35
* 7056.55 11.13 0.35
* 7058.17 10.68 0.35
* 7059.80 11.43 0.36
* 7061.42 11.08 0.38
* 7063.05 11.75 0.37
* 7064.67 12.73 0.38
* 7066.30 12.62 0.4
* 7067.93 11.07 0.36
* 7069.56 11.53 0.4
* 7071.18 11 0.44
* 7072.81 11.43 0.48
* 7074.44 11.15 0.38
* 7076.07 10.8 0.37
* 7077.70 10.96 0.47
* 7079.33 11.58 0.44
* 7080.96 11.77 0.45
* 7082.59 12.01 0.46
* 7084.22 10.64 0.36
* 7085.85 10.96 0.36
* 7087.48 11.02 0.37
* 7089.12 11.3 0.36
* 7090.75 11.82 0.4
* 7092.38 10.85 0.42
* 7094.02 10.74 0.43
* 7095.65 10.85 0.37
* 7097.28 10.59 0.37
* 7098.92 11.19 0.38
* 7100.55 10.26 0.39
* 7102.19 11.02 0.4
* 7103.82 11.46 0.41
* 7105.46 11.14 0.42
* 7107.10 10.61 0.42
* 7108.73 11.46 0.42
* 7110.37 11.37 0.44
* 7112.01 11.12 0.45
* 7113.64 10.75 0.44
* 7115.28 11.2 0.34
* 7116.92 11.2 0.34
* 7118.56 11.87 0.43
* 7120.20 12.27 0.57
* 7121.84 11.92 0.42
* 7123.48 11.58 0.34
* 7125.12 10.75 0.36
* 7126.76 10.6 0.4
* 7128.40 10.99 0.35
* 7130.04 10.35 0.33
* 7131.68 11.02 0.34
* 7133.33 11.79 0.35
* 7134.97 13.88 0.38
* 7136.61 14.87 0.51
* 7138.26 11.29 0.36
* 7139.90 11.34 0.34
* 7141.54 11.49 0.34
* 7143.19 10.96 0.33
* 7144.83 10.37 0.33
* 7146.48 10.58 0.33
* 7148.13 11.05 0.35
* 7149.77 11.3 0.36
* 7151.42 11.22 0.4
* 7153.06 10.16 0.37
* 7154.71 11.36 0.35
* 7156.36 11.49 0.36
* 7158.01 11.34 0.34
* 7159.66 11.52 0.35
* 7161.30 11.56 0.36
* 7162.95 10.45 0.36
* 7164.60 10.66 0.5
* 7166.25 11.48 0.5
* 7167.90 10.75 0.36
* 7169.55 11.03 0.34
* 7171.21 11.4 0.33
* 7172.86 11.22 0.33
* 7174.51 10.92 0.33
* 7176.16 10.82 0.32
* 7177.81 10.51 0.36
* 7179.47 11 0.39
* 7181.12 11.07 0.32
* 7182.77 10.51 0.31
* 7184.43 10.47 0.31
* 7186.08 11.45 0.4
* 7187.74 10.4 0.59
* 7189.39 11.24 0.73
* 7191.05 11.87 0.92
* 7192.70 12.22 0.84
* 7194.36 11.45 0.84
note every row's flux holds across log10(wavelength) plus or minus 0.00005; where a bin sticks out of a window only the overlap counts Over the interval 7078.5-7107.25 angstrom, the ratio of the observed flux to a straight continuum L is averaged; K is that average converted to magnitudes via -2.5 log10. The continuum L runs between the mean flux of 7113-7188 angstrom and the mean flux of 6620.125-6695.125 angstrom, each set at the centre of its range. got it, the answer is 0.03 mag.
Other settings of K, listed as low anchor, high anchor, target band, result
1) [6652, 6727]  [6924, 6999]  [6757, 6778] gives 0.115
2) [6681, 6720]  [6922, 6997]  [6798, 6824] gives 0.176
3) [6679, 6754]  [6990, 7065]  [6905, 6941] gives 0.091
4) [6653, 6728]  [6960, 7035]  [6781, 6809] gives 0.134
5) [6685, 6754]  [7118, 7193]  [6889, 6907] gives 0.153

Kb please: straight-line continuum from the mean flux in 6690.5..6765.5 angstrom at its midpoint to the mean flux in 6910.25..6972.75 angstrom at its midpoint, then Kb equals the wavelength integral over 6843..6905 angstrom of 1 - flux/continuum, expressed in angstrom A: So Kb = 4.4 angstrom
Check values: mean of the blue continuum 15.4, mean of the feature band 12.1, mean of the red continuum 11.9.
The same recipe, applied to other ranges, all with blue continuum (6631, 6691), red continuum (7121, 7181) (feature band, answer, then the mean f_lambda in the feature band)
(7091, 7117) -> 0.8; 11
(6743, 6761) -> 0.2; 12.1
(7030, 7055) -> -0.6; 11.8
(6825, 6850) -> 0.2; 11.9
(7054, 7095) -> 0.4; 11.3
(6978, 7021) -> -0.9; 11.9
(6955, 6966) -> 0.0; 11.8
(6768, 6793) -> 0.4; 12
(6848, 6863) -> 0.5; 11.6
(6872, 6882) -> -0.2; 12.1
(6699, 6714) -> -0.5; 12.7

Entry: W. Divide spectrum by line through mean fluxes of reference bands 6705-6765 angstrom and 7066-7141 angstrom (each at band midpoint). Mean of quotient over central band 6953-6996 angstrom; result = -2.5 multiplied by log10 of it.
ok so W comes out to 0.11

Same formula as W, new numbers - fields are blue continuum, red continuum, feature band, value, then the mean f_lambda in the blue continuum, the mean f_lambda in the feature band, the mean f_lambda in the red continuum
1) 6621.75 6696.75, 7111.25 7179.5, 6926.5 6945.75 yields -0.02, 12.5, 12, 11.3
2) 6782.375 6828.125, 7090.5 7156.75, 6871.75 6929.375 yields -0.03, 12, 12.1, 11.3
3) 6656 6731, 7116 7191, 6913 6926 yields 0.10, 15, 12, 11.2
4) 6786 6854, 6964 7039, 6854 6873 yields -0.01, 11.9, 12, 11.8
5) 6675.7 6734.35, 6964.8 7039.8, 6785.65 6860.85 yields 0.22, 16.5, 11.9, 11.8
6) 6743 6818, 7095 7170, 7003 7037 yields -0.03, 12.1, 11.8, 11.3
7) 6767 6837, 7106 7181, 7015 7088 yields -0.01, 12.1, 11.6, 11.3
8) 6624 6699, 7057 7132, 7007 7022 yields -0.02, 12.5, 11.7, 11.2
